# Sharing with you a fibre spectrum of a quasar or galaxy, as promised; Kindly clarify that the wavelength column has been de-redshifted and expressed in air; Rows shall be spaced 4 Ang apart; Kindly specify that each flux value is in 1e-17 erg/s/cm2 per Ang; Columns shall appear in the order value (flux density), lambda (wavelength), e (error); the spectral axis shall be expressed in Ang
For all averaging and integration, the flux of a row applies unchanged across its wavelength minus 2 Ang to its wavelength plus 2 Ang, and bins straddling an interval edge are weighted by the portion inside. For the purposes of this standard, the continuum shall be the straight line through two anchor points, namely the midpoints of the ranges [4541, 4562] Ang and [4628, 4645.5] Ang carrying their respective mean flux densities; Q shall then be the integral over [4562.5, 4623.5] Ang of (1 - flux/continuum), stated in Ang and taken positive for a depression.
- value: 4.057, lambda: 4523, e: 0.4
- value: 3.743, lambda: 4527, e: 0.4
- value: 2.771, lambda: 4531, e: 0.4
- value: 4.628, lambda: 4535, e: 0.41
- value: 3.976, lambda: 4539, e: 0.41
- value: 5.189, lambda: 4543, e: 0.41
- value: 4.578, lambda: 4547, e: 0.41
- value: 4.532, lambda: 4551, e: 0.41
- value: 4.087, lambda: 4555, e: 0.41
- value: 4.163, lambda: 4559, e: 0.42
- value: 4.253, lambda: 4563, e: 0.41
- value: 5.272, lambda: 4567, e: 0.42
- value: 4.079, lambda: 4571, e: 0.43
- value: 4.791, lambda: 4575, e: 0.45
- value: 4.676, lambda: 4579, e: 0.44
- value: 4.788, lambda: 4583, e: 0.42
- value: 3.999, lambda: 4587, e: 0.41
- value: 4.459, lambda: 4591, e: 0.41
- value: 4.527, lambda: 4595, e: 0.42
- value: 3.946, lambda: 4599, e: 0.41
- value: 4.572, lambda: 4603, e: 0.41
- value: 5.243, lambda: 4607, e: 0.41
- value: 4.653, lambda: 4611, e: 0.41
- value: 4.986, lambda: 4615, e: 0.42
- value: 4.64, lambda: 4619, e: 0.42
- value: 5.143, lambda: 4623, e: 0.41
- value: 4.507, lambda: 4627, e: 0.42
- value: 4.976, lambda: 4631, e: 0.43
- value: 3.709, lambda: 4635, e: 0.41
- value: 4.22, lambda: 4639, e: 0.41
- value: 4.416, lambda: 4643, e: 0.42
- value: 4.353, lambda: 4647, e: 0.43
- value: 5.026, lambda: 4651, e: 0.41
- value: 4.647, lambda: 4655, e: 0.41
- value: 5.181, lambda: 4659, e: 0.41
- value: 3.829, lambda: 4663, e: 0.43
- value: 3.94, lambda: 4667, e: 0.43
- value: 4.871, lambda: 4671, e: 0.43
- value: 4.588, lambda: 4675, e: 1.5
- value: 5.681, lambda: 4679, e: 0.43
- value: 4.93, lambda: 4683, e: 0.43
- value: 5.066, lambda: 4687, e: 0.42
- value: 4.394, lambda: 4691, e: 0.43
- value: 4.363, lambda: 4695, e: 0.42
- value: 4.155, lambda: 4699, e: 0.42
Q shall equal -2.8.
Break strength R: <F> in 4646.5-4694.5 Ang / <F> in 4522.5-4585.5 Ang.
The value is 1.08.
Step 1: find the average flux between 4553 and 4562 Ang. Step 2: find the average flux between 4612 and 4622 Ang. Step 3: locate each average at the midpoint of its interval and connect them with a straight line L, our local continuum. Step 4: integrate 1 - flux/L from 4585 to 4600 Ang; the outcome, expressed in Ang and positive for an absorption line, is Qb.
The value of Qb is 1.0 Ang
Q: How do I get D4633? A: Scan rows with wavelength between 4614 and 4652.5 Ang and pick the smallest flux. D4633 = 3.709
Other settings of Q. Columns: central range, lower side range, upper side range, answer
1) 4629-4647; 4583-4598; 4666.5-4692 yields 1.13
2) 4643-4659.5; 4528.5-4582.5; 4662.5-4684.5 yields -0.31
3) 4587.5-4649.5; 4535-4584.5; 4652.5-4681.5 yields 0.94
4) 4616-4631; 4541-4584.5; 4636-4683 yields -0.68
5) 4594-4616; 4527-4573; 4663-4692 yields -0.79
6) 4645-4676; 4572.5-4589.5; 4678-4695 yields 1.68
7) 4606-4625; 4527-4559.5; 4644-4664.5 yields -1.87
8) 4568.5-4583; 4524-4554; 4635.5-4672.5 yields -1.01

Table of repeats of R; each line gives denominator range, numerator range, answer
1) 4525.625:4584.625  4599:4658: 1.06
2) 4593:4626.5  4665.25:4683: 1.02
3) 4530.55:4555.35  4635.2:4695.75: 1.06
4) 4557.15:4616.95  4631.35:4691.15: 1.01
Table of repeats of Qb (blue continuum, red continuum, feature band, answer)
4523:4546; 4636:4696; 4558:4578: -1.50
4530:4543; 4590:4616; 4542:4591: -2.22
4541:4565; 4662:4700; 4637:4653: 0.24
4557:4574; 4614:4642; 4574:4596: -0.15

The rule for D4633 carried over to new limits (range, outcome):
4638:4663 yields 3.829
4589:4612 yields 3.946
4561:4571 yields 4.079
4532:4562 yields 3.976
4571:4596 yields 3.999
